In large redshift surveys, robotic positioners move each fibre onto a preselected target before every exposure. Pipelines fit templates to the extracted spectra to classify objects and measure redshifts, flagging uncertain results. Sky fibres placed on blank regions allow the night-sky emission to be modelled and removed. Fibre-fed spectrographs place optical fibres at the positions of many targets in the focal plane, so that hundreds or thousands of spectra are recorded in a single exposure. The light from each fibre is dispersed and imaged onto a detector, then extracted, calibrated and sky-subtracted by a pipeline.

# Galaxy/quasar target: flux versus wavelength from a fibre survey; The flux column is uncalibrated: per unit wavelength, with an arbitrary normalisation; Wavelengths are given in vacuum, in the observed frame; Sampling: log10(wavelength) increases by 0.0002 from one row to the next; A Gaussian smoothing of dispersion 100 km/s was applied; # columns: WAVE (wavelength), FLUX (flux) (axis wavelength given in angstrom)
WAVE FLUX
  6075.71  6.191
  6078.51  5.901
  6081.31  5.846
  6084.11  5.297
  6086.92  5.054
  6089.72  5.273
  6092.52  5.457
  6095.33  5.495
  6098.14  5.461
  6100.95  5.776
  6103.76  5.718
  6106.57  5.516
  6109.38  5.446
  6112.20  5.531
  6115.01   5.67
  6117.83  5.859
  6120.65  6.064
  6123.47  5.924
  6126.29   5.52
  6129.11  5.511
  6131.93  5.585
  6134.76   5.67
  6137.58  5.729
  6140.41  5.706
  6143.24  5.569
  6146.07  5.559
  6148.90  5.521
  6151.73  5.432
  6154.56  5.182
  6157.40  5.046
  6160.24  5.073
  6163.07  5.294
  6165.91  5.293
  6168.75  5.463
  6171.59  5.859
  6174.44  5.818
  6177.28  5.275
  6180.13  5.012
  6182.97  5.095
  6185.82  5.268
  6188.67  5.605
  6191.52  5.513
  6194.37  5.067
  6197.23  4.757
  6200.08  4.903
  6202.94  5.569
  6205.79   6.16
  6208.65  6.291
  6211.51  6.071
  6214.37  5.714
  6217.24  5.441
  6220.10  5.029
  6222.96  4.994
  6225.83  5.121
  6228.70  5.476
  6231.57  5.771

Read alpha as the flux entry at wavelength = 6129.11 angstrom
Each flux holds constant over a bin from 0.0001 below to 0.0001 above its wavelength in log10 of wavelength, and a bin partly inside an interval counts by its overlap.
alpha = 5.511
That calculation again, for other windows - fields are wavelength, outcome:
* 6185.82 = 5.268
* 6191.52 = 5.513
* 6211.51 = 6.071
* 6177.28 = 5.275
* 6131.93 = 5.585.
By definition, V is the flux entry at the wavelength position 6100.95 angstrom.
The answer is 5.776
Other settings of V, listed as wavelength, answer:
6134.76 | 5.67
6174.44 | 5.818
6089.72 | 5.273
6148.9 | 5.521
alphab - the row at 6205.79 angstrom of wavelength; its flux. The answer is 6.16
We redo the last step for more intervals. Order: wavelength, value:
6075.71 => 6.191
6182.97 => 5.095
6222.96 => 4.994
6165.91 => 5.293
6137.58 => 5.729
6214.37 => 5.714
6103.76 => 5.718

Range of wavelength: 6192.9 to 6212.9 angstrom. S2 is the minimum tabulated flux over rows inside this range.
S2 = 4.757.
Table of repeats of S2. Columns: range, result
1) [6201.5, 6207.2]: 5.569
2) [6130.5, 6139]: 5.585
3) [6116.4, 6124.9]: 5.859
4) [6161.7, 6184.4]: 5.012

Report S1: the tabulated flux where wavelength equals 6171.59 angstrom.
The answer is 5.859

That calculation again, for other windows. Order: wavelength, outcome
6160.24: 5.073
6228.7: 5.476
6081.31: 5.846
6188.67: 5.605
